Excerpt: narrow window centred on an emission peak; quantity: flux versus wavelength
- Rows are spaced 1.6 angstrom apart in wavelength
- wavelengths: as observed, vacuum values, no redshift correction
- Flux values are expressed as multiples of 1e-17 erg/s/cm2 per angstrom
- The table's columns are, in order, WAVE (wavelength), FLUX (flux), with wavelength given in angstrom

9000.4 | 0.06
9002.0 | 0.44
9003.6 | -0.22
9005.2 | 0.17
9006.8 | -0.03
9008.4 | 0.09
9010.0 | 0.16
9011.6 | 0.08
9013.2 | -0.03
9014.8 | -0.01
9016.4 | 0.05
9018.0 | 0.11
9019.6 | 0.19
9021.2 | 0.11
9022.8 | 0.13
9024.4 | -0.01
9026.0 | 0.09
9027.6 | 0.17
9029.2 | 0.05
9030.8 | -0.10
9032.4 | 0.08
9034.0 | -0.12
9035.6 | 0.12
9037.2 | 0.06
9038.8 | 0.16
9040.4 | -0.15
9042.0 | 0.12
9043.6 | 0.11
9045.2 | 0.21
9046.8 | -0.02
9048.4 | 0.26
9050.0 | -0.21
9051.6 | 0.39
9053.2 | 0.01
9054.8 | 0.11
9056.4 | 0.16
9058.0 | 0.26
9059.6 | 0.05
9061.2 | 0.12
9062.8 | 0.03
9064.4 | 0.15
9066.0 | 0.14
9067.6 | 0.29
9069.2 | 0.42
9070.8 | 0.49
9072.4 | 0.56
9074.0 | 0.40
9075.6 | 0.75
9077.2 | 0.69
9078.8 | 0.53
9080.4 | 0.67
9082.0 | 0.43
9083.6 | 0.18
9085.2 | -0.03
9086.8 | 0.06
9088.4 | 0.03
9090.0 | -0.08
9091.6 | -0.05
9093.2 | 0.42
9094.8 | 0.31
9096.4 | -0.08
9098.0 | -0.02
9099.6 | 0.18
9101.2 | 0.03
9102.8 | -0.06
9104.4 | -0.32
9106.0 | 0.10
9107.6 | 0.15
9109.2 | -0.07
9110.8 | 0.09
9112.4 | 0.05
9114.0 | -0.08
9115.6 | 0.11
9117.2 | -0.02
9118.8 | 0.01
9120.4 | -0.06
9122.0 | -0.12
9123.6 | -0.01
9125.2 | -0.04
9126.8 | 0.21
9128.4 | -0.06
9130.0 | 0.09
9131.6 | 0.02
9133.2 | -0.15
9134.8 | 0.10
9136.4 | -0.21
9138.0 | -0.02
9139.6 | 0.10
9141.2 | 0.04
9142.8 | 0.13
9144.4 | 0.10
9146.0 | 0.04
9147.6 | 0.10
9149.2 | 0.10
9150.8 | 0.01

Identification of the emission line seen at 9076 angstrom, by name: [O II] 3727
